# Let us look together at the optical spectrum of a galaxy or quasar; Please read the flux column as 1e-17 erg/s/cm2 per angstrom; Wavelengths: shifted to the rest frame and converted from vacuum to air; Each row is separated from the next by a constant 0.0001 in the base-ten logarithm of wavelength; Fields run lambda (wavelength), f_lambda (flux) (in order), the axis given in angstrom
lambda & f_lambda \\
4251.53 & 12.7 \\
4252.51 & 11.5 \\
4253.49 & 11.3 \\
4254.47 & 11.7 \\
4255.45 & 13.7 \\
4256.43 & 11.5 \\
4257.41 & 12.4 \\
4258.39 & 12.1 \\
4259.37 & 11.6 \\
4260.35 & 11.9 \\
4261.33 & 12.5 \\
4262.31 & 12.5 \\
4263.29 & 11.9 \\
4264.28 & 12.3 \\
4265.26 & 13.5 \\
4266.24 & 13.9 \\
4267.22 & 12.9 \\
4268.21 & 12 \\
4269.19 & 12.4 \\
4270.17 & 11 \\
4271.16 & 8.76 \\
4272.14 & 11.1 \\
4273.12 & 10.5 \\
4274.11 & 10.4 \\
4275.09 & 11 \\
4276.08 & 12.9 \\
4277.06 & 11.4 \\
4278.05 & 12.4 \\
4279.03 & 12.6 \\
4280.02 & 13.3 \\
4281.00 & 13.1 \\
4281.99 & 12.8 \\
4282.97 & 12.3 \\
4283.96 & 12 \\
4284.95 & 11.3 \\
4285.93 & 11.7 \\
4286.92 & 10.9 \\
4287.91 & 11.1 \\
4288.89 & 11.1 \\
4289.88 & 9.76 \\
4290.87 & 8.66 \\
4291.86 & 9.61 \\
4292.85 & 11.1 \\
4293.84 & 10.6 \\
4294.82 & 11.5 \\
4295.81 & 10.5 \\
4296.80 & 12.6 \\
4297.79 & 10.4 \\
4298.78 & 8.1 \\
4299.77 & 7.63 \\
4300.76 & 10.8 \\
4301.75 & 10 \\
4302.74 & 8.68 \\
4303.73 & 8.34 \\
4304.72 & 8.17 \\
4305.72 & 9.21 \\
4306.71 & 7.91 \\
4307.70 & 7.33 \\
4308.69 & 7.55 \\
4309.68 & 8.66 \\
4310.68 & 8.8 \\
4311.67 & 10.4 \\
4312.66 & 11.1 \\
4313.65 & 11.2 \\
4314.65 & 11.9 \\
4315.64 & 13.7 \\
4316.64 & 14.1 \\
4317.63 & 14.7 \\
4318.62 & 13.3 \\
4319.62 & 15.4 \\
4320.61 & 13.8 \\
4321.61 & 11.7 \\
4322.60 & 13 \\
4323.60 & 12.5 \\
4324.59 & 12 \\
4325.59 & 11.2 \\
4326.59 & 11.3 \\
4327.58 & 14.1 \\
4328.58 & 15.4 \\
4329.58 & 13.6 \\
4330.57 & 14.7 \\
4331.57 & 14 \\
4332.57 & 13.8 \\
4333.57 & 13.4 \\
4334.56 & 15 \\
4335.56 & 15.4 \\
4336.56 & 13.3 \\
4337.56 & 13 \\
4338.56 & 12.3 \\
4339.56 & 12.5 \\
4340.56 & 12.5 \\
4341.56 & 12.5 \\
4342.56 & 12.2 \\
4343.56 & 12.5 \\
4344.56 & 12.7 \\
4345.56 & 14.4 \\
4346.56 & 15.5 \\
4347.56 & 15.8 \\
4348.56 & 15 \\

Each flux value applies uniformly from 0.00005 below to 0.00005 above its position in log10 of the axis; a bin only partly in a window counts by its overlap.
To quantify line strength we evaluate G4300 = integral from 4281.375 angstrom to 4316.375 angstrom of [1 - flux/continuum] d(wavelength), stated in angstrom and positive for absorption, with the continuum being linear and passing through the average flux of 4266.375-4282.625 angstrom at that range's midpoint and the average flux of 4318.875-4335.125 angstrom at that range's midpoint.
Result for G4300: 6.44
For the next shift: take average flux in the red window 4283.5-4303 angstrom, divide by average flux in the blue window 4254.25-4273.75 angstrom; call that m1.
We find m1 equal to 0.87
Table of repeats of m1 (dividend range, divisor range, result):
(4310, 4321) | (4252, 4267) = 1.02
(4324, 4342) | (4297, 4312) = 1.51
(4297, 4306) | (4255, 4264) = 0.75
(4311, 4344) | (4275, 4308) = 1.23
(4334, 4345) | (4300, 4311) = 1.51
